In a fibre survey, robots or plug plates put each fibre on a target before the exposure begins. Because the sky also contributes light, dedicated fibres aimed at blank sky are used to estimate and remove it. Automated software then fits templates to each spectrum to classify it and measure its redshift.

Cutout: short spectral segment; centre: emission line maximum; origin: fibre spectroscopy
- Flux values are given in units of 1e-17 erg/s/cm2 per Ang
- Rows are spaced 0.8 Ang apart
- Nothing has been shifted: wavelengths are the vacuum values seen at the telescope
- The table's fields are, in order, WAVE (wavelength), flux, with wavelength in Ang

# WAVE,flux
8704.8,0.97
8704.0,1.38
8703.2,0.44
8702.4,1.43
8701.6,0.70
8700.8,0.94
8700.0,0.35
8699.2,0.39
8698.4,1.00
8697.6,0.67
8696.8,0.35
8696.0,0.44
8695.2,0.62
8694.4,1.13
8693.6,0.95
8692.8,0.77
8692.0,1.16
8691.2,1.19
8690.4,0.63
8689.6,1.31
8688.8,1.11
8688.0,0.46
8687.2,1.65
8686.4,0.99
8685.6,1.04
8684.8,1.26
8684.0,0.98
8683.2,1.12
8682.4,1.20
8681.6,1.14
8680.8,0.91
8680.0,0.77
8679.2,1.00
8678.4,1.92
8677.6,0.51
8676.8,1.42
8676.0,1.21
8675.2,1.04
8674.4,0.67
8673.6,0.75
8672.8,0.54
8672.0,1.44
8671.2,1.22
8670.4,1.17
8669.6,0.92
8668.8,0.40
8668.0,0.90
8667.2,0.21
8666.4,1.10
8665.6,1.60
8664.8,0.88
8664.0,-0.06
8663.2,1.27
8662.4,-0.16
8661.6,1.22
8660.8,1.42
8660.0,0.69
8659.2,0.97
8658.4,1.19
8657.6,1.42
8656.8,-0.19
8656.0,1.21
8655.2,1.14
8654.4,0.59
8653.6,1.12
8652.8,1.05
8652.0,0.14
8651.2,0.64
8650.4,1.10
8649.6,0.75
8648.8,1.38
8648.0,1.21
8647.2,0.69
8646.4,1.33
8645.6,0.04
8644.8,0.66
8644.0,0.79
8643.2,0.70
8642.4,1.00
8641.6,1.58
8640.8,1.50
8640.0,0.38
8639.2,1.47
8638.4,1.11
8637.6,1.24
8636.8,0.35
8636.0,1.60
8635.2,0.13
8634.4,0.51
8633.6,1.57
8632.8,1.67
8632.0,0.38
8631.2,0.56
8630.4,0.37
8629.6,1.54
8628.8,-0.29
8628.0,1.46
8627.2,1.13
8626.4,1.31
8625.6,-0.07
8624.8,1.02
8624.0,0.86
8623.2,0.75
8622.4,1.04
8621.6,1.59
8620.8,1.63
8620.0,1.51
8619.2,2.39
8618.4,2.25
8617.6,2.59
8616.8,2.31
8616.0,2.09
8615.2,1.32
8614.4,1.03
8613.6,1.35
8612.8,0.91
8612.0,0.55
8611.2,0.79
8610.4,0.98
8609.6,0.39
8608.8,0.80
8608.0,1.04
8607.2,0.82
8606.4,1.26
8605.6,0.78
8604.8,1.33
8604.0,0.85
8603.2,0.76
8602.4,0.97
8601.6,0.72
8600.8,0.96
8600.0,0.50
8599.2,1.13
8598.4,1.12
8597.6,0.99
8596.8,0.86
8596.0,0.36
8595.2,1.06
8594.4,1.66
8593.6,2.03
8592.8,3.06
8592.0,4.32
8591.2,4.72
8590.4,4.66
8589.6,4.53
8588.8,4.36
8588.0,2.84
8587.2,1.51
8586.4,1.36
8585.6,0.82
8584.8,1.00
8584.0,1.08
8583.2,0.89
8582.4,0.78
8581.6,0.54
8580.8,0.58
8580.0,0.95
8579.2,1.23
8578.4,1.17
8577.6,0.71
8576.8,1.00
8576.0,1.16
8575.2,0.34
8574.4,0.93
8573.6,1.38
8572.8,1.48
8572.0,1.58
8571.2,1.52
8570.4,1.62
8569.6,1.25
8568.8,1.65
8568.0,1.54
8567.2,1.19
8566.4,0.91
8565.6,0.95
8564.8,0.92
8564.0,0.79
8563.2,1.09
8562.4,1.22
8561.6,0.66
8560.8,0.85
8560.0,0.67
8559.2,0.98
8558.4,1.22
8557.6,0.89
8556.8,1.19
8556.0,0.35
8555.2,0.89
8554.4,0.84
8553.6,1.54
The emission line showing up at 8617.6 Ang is [N II]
